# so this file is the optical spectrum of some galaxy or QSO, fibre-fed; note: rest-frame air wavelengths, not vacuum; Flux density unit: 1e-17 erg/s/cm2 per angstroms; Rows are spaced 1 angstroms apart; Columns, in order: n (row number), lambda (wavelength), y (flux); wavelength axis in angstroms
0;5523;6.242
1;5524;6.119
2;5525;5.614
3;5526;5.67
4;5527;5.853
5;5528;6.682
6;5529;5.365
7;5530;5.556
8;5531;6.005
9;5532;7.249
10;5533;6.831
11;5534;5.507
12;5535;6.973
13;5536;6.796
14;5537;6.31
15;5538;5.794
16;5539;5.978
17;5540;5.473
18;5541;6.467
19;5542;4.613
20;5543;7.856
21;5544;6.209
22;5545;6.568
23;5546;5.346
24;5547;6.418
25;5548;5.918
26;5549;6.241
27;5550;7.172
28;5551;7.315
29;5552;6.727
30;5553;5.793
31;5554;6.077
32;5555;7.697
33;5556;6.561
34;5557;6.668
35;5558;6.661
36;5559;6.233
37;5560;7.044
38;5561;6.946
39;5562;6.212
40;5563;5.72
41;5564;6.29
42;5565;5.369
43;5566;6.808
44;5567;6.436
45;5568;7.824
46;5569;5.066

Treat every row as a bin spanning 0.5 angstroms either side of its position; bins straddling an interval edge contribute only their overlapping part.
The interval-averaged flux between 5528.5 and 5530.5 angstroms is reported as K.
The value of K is 5.46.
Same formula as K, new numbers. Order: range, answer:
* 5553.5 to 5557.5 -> 6.75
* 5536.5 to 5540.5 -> 5.89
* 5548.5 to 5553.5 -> 6.65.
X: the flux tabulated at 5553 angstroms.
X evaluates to 5.793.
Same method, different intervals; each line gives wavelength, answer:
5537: 6.31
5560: 7.044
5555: 7.697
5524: 6.119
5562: 6.212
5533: 6.831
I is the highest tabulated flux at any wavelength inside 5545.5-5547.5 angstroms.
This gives 6.418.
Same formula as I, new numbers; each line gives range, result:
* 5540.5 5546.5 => 7.856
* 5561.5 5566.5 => 6.808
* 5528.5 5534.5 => 7.249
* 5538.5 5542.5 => 6.467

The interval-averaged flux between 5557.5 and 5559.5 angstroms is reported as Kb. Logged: 6.45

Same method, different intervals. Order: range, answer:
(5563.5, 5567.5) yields 6.23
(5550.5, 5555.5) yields 6.72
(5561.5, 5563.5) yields 5.97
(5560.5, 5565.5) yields 6.11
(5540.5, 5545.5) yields 6.34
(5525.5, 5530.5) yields 5.83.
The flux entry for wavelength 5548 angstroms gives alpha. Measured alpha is 5.918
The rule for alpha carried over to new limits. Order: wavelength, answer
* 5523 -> 6.242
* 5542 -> 4.613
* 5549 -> 6.241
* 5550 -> 7.172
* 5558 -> 6.661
